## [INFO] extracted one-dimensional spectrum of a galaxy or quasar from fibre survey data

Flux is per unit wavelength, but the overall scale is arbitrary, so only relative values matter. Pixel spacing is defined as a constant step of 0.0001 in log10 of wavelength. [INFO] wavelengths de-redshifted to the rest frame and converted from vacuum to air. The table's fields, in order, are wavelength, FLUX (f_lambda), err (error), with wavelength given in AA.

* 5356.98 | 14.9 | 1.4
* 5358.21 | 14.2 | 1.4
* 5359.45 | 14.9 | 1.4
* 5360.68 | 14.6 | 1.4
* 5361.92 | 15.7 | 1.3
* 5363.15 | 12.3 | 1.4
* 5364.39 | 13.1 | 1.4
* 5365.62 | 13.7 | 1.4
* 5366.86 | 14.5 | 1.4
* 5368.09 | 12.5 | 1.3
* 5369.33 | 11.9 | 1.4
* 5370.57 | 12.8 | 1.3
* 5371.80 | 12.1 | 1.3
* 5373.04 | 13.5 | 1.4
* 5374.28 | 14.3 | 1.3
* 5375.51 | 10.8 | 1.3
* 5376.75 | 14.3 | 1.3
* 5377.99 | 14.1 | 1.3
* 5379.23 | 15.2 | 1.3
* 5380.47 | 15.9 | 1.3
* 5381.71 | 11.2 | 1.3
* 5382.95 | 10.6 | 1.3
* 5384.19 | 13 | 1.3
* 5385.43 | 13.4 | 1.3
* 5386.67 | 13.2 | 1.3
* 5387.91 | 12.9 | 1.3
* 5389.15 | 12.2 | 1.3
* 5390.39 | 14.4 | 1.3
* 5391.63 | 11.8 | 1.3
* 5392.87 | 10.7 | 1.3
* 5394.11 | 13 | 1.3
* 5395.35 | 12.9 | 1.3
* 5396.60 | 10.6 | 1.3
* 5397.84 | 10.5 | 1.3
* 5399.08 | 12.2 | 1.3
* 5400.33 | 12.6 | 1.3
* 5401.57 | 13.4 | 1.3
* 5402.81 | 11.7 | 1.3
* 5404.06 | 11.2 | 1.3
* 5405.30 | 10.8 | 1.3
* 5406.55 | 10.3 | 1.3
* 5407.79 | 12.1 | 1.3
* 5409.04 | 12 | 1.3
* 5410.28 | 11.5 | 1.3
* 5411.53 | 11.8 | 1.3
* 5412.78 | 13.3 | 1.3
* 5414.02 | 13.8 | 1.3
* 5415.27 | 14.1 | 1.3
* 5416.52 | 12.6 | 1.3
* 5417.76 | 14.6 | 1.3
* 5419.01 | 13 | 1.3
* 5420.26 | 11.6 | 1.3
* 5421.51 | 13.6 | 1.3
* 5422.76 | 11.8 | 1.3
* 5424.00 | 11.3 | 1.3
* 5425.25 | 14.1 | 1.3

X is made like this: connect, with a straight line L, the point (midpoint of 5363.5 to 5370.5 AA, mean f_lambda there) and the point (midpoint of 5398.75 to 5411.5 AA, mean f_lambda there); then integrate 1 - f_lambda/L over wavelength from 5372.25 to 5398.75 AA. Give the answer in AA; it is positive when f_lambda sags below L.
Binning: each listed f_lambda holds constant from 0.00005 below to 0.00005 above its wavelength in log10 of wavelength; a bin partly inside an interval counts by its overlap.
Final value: -0.70 AA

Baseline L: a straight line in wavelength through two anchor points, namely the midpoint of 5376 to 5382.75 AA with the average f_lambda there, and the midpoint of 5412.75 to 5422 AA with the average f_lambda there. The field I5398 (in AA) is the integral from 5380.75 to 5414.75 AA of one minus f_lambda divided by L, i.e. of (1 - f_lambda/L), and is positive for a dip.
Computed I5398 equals 3.6 AA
